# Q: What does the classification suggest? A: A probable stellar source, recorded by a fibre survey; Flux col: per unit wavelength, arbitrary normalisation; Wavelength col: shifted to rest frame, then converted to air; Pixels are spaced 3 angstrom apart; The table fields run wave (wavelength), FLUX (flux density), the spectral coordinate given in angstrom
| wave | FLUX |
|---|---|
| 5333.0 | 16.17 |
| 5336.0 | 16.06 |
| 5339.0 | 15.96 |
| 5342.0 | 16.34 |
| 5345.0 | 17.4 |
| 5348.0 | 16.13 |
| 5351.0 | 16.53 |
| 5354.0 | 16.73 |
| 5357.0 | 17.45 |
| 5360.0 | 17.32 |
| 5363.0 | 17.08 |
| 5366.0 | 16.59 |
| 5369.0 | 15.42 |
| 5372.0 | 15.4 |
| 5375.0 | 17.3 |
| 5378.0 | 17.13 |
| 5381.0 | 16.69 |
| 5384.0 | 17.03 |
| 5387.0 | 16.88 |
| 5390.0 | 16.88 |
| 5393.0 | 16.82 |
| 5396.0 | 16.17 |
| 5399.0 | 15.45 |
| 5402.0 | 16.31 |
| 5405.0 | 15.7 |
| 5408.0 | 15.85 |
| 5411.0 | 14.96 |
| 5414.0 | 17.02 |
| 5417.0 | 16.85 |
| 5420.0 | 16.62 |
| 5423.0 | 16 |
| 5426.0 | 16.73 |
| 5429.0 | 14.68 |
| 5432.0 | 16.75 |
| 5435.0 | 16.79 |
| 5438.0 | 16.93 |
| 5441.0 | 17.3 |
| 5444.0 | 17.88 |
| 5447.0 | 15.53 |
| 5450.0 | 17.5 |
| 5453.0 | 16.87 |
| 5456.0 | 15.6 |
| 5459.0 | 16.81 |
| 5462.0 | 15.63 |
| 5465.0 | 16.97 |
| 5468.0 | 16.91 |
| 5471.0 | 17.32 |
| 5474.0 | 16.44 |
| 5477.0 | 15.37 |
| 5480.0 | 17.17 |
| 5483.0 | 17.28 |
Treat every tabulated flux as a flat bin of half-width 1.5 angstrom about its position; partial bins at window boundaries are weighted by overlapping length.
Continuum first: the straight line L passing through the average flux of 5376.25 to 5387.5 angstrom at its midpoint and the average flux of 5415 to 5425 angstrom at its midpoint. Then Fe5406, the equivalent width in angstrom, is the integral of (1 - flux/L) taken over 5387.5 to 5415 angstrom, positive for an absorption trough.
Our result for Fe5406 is 0.98 angstrom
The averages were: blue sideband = 16.9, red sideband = 16.5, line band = 16.1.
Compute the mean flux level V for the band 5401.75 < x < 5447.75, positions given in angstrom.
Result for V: 16.4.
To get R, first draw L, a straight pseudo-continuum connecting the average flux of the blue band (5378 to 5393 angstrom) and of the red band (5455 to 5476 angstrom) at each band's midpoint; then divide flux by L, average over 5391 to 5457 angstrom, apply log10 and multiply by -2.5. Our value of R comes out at 0.02 mag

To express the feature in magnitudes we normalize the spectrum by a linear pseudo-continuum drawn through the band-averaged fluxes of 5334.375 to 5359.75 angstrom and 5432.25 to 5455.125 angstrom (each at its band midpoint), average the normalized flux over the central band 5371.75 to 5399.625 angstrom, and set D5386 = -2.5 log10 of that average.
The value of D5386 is 0.005 mag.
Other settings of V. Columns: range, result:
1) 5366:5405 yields 16.4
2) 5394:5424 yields 16.1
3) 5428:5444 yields 16.7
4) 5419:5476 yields 16.6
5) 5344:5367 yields 16.9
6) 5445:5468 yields 16.5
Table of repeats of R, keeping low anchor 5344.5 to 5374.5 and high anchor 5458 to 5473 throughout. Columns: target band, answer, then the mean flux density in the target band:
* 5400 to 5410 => 0.05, 15.9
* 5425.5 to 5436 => 0.03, 16.2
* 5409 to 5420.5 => 0.02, 16.3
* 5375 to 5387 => -0.02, 17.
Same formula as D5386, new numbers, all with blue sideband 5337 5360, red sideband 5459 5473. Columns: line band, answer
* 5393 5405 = 0.04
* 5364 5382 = 0.02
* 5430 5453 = -0.01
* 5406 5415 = 0.06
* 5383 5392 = -0.01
